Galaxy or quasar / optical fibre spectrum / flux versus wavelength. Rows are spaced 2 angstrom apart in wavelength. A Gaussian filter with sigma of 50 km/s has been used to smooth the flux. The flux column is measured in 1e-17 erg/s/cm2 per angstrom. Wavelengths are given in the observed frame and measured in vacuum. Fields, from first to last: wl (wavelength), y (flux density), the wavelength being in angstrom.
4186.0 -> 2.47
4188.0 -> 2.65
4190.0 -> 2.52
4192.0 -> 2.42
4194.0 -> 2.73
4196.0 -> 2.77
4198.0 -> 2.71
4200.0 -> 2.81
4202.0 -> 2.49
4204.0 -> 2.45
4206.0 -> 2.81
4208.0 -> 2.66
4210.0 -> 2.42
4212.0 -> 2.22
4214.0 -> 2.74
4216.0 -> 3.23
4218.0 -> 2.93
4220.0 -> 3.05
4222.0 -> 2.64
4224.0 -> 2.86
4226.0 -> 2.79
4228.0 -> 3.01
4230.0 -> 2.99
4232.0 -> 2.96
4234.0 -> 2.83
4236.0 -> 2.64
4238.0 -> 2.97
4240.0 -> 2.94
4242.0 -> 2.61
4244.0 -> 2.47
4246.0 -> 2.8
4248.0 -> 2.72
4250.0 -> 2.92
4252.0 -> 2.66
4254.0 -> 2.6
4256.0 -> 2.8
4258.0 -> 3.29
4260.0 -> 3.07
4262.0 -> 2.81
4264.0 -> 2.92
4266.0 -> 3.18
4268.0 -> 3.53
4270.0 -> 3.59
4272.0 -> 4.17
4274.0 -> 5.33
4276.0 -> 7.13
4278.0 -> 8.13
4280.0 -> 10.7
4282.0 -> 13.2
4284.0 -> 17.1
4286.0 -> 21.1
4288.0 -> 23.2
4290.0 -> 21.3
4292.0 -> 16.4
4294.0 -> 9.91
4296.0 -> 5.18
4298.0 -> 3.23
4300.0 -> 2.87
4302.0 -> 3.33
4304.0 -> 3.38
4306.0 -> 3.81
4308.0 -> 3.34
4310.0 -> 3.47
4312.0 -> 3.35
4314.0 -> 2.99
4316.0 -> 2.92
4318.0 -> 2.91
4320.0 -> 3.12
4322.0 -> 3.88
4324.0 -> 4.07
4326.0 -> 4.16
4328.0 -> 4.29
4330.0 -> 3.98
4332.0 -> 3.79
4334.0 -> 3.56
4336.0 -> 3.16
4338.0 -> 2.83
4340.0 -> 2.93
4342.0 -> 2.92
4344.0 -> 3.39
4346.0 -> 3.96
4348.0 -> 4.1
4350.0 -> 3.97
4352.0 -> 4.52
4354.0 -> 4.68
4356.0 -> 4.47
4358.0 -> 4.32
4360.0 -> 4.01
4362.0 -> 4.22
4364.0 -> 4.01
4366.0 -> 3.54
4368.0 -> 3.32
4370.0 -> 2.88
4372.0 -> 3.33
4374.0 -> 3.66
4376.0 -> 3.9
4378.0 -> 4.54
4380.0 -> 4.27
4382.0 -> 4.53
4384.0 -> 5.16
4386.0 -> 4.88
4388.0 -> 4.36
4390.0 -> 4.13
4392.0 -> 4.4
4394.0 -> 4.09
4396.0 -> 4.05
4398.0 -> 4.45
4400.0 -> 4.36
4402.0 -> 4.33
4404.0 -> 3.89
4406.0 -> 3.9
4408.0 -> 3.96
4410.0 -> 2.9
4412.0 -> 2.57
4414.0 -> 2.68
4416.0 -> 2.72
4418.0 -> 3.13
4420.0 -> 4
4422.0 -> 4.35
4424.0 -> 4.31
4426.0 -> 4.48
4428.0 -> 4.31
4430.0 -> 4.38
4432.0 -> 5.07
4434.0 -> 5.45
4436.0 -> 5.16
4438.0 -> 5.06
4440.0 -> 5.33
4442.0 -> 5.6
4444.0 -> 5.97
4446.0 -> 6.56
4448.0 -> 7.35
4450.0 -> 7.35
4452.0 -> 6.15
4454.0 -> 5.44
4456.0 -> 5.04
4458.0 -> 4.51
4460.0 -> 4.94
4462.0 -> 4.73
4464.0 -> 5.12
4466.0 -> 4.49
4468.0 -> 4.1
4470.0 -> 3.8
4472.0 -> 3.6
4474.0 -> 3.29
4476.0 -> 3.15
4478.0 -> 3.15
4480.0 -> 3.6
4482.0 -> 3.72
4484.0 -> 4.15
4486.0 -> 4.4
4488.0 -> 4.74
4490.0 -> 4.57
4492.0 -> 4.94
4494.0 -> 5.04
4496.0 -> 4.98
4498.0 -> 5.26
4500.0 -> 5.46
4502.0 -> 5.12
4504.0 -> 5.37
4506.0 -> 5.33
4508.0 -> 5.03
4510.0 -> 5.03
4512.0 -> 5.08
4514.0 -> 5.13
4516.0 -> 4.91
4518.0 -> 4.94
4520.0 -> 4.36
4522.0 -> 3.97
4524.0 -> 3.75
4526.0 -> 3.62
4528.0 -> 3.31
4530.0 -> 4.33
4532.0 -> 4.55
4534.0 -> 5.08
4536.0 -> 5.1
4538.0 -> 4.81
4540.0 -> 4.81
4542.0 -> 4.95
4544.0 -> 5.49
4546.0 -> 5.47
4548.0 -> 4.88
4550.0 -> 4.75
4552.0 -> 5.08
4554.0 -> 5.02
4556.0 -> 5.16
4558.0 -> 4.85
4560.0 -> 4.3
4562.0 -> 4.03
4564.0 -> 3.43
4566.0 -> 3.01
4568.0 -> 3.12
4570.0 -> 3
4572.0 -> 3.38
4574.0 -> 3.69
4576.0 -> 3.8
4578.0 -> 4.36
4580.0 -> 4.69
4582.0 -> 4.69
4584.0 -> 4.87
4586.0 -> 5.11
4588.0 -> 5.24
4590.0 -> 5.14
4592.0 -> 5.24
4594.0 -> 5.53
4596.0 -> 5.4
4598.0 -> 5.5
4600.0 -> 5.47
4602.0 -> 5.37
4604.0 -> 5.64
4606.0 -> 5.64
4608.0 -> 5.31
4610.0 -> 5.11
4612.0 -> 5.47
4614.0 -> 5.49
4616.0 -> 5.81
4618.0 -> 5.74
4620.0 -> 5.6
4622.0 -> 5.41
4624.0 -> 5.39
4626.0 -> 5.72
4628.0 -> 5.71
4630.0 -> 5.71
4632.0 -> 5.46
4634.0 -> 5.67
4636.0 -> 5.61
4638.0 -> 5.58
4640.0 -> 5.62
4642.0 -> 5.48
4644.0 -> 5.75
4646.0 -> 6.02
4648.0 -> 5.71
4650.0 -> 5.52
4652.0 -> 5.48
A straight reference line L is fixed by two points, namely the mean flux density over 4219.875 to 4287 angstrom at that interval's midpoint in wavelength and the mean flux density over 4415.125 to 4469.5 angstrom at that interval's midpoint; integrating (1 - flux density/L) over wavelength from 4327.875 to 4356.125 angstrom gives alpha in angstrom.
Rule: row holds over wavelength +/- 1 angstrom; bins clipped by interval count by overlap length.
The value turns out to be 6.71 angstrom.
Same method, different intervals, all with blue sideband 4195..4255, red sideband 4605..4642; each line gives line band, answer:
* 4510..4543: 2.1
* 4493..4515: -2.1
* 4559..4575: 5.2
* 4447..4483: -1.8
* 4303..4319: 0.4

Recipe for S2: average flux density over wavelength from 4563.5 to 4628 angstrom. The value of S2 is 4.91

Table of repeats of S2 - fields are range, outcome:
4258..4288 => 7.95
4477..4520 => 4.75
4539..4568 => 4.61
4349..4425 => 3.97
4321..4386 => 3.9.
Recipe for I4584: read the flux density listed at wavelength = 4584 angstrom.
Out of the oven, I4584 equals 4.87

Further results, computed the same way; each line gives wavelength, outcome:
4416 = 2.72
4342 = 2.92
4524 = 3.75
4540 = 4.81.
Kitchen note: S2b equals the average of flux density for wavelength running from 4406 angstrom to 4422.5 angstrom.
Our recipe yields 3.29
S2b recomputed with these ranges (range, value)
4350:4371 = 4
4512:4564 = 4.65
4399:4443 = 4.18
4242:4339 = 5.73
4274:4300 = 12.4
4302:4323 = 3.32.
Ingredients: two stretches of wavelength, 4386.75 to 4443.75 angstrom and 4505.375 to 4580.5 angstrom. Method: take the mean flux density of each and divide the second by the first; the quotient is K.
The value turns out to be 1.06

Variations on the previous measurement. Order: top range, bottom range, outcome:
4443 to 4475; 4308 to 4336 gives 1.45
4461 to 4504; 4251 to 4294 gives 0.51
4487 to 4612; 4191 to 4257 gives 1.73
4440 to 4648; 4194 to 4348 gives 1.05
